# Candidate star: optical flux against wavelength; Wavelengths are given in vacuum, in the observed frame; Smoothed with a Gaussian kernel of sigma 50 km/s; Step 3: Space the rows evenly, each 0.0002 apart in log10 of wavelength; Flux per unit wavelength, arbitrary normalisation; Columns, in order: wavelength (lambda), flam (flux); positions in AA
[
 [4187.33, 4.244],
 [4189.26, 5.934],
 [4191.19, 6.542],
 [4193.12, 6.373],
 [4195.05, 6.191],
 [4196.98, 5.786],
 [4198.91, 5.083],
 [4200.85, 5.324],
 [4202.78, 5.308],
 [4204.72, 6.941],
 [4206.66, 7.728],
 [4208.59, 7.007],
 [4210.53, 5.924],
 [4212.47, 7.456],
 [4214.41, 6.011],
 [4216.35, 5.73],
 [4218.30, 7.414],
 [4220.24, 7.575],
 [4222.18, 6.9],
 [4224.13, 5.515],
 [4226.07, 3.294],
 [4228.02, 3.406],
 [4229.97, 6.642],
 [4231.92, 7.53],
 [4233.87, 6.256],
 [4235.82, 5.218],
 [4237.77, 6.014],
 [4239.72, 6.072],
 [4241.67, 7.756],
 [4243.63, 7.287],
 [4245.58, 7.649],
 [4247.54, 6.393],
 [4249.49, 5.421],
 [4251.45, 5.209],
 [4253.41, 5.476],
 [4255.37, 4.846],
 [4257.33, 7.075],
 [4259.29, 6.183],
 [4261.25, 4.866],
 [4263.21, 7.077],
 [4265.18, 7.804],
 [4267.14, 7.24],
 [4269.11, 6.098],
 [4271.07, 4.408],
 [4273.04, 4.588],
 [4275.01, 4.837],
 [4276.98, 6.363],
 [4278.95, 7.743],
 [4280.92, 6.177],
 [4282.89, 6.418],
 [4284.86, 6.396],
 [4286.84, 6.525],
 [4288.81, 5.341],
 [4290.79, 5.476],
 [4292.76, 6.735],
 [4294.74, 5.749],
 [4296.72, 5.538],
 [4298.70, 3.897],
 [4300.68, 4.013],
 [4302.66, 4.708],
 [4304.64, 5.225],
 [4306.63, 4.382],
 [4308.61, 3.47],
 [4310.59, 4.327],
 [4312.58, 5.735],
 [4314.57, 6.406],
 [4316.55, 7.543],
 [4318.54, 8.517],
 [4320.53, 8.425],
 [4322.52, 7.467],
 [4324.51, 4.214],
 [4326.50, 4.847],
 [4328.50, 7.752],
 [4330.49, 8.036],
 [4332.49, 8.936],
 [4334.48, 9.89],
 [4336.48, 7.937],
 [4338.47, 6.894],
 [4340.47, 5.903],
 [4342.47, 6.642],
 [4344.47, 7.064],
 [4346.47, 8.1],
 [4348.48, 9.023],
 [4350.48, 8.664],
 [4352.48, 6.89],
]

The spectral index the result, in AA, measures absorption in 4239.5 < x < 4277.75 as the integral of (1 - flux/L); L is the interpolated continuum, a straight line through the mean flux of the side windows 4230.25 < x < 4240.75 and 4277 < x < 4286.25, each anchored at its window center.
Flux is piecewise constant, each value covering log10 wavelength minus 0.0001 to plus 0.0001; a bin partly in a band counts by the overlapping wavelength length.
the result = 1.8 AA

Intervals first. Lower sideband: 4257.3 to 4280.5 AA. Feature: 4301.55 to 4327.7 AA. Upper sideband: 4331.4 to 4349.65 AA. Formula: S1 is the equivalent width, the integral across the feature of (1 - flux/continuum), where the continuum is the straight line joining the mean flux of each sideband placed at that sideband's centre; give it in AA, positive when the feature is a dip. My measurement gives 5.2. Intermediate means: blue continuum 6.15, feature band 5.8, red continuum 7.83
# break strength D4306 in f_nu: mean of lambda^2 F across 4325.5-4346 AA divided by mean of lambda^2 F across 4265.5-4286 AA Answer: 1.25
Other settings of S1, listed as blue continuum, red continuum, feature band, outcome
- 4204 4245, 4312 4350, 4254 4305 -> 7.8 AA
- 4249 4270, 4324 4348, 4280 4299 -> 2.0 AA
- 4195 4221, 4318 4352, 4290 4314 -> 7.5 AA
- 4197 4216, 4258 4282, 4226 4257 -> 0.9 AA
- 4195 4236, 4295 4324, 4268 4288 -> -0.5 AA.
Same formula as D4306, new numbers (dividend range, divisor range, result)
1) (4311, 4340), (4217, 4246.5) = 1.20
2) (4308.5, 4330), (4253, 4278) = 1.11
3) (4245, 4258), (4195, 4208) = 1.00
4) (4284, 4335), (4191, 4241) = 1.04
